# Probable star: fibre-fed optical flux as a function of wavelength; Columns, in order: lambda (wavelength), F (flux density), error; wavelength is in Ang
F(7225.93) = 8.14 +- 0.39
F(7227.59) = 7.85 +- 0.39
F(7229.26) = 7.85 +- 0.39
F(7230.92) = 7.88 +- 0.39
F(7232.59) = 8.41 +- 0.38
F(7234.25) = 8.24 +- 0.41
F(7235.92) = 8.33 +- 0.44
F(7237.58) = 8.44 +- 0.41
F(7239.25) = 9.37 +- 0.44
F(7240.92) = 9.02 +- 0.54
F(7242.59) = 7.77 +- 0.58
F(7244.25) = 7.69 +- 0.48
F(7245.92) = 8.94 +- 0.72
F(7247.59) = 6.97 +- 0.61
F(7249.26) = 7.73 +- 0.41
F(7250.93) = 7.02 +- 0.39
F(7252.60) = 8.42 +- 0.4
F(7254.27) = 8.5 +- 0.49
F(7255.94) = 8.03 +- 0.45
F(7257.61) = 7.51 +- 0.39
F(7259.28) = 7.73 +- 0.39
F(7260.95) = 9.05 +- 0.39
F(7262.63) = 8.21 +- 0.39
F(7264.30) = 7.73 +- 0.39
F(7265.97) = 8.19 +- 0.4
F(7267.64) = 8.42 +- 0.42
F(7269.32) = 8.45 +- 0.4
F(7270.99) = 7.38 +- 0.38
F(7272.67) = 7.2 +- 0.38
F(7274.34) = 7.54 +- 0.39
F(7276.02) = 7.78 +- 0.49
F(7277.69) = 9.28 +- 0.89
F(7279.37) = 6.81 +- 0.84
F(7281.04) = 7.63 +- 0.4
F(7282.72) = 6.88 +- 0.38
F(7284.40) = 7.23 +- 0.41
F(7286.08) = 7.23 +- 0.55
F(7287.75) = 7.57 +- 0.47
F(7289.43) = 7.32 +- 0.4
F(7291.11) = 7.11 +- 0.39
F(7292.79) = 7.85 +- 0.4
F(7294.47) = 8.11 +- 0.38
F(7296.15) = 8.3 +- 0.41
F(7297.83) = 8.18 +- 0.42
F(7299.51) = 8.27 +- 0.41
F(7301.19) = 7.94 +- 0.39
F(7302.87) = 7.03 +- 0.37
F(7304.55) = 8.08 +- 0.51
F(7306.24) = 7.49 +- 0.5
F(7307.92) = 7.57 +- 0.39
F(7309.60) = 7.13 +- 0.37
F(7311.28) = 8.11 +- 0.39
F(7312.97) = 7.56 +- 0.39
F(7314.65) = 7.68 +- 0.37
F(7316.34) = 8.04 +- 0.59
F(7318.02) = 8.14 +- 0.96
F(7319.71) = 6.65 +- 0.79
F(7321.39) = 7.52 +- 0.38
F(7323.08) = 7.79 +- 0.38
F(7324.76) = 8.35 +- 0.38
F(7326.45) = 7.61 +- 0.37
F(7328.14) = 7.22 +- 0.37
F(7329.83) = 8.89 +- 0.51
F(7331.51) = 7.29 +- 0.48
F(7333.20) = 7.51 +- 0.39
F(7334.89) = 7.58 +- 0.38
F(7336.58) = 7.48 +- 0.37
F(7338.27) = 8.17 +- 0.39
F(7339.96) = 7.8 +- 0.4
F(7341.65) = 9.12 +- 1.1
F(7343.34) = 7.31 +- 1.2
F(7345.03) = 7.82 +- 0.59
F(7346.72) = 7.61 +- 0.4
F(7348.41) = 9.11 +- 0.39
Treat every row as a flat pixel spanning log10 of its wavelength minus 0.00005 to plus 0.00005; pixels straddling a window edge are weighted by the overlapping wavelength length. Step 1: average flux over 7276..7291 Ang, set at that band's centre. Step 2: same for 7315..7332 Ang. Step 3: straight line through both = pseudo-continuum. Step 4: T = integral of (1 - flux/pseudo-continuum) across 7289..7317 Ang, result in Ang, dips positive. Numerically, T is -0.5 Ang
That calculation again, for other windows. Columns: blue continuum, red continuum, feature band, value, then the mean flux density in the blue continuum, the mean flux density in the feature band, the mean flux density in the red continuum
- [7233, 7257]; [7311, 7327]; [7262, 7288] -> 0.9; 8.18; 7.72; 7.73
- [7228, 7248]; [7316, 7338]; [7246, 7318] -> 1.8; 8.26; 7.78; 7.7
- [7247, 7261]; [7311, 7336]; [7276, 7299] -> 0.3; 7.84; 7.67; 7.72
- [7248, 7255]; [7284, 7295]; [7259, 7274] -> -0.6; 7.85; 8.03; 7.48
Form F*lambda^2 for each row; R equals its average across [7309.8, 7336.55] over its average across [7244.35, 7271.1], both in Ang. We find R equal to 1.0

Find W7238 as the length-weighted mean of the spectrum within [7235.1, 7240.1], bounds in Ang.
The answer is 8.72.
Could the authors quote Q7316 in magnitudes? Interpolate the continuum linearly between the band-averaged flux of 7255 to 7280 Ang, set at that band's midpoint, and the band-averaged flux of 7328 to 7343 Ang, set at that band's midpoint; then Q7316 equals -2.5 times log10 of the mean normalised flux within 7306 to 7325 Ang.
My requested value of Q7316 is 0.04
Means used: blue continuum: 7.97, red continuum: 7.91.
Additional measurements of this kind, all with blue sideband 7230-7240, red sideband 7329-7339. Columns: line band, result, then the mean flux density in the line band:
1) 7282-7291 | 0.12 mag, 7.24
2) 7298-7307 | 0.03 mag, 7.79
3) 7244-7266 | 0.04 mag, 7.98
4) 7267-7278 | 0.04 mag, 7.94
